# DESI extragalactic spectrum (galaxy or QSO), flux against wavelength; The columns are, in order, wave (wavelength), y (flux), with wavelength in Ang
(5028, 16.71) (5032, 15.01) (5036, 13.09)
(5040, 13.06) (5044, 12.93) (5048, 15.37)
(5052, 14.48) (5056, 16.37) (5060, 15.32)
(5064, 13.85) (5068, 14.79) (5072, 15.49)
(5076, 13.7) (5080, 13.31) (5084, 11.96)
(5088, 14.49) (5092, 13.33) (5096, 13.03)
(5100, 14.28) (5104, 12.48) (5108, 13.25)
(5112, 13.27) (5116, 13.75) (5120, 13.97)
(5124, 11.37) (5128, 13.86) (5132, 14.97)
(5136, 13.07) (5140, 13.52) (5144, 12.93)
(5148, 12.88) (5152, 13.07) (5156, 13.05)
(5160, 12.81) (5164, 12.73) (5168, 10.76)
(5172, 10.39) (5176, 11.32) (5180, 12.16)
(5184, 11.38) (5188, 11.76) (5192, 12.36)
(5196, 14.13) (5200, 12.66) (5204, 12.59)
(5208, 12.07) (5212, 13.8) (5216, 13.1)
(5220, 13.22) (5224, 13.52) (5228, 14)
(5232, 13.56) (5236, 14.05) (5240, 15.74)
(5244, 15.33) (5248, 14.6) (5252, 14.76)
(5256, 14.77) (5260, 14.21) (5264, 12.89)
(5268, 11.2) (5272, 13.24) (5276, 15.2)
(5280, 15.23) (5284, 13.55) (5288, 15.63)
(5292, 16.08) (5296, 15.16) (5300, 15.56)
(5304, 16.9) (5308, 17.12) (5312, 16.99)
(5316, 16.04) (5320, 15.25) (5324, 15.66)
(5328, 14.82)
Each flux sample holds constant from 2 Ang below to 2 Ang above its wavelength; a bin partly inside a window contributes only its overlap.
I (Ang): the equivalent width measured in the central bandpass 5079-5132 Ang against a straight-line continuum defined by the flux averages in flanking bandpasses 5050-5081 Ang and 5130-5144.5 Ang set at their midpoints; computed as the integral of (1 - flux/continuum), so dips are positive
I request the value 3.06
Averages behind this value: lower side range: 14.7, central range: 13.3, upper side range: 13.7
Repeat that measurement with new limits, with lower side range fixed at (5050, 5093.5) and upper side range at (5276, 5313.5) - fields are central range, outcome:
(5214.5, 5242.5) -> 2.56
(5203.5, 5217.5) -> 2.11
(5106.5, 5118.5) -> 0.91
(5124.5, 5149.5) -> 2.20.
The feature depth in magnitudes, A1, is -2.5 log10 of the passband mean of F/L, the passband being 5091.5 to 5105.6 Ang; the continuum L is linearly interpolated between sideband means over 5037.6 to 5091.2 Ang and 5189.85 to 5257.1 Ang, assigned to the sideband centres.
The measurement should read 0.06 mag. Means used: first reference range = 14.2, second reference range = 13.8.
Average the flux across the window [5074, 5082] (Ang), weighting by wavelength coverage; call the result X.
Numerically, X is 13.5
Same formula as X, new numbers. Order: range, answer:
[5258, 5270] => 12.8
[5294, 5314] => 16.3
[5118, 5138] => 13.4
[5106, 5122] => 13.6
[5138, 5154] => 13.1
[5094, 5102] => 13.7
